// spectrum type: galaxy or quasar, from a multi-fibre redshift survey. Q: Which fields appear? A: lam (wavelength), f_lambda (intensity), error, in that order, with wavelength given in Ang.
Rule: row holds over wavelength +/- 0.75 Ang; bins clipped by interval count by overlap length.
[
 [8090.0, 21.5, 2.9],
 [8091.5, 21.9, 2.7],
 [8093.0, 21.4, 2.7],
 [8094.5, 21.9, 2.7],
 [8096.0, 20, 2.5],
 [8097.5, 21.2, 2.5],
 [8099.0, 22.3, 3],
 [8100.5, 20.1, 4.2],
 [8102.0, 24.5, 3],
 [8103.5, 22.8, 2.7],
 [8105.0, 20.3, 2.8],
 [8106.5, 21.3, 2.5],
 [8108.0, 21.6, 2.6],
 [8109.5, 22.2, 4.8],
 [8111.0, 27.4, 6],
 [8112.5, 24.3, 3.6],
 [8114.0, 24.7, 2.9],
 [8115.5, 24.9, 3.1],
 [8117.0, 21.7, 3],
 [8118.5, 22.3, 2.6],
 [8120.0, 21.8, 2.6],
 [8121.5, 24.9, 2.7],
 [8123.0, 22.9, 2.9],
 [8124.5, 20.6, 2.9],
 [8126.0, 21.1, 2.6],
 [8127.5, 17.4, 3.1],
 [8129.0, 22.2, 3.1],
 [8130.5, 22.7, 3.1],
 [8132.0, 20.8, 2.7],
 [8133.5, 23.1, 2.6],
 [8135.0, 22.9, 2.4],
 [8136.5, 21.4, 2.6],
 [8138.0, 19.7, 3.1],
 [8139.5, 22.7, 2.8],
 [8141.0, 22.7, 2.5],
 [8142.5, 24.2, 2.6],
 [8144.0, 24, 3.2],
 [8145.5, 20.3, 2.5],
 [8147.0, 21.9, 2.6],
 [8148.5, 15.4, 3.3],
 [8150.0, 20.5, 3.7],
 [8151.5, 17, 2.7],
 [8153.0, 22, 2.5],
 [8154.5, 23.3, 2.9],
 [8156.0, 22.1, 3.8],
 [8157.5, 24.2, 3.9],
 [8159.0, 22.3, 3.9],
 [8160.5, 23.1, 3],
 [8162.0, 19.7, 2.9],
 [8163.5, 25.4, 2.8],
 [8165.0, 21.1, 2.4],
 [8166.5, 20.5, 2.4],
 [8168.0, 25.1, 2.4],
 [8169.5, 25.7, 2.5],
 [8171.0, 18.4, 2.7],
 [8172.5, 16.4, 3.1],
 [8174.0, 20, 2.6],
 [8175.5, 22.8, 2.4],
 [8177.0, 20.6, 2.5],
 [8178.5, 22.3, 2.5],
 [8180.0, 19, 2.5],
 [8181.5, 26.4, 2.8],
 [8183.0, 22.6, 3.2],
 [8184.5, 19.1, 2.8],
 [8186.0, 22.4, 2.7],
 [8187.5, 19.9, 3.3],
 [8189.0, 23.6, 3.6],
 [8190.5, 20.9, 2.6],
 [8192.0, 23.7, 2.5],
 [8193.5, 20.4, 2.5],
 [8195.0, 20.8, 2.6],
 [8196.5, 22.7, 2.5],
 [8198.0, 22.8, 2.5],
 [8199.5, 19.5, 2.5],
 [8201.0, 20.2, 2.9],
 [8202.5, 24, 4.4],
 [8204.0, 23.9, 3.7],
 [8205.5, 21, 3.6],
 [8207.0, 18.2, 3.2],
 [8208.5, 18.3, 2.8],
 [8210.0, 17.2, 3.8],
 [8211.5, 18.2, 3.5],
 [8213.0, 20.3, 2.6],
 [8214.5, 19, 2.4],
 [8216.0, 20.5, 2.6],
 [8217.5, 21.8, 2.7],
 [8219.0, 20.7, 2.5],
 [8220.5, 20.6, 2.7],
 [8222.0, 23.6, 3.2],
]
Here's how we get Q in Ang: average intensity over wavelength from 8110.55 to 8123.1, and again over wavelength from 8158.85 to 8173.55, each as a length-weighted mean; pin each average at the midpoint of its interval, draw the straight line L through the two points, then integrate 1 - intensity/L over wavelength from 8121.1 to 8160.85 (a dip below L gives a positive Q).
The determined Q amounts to 2.0 Ang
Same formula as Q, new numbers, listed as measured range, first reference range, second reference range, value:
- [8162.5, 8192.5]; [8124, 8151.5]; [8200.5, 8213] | -1.7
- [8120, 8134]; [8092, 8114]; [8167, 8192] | 0.2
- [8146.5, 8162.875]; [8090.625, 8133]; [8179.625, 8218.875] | 0.4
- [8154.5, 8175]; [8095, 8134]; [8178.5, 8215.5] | -0.4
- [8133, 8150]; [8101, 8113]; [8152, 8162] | 0.8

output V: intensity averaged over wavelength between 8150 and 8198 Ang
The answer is 21.7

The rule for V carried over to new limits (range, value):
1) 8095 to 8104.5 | 21.8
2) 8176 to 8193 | 21.9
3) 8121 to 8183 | 21.7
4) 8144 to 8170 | 21.8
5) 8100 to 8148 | 22.3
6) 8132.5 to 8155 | 21.4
